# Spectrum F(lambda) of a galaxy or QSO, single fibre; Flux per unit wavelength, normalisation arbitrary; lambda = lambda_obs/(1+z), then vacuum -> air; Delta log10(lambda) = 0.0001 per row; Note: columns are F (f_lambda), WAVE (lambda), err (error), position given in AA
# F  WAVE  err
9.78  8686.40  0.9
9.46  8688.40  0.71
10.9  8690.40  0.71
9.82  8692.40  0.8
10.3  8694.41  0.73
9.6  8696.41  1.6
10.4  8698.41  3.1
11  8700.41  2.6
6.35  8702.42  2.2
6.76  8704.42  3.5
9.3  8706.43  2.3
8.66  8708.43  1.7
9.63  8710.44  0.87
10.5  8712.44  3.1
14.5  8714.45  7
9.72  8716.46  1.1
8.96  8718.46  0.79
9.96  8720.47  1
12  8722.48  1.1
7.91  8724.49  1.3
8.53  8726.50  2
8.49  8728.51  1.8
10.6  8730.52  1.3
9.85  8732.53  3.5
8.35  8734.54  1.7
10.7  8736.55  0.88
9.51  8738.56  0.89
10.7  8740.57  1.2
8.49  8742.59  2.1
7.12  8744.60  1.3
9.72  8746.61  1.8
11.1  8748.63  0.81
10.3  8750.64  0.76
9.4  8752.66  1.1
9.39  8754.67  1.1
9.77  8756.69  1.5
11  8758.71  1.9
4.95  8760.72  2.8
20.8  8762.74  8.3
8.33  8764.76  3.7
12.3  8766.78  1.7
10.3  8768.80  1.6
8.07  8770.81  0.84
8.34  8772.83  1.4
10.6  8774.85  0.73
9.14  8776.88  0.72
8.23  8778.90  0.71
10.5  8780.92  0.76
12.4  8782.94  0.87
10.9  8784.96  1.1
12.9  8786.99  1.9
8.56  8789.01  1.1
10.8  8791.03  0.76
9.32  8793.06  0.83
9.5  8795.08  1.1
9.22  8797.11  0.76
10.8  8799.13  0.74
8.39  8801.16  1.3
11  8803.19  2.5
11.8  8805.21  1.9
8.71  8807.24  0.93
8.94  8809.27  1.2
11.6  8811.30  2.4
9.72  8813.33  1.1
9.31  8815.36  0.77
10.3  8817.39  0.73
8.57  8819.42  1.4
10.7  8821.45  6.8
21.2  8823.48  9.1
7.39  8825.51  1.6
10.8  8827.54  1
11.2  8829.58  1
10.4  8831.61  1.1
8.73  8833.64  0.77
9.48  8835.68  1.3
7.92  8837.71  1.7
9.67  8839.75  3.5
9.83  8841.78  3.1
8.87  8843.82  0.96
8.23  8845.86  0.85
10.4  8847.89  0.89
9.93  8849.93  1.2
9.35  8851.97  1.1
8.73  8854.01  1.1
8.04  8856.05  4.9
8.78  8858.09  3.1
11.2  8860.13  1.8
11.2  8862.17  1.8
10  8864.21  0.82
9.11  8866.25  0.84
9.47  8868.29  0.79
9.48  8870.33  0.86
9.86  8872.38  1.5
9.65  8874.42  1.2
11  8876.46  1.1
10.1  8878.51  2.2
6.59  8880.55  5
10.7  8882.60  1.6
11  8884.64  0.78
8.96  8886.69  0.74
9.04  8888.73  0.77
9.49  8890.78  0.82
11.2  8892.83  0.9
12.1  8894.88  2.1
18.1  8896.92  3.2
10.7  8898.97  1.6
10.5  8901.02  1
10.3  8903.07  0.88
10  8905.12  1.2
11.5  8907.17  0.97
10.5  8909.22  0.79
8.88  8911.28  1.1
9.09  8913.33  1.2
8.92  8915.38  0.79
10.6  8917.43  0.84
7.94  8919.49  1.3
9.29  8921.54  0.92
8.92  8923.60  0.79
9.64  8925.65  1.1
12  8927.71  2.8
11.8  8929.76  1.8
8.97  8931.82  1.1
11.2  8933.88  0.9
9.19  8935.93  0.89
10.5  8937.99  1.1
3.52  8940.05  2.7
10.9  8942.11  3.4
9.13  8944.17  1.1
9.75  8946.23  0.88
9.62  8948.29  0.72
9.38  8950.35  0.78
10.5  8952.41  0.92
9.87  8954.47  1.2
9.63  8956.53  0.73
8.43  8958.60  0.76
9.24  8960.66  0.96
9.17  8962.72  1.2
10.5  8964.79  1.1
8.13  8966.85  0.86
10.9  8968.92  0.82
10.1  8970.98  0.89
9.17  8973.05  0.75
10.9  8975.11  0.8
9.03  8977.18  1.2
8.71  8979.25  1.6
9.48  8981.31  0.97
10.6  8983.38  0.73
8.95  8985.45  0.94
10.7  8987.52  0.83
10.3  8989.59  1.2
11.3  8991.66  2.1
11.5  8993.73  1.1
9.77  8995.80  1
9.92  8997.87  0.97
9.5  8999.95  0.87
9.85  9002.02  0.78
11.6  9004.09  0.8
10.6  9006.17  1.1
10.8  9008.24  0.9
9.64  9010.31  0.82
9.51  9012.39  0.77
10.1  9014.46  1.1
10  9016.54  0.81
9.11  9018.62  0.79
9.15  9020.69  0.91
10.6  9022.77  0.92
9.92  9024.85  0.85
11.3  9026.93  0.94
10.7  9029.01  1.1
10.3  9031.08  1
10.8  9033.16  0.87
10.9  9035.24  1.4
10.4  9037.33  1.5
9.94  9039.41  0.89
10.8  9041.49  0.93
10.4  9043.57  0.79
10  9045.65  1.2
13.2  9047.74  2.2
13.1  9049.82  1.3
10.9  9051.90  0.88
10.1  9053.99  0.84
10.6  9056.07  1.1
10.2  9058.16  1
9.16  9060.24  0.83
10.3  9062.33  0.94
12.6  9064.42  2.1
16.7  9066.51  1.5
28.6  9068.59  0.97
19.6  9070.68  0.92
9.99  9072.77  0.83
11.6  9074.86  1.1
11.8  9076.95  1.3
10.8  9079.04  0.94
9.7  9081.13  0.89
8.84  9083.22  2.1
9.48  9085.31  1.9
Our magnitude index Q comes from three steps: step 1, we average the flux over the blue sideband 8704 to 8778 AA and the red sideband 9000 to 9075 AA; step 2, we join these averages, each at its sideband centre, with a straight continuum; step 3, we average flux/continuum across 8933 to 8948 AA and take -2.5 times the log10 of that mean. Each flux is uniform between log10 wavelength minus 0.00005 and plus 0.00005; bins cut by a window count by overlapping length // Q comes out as 0.190 mag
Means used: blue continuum 9.85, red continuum 11.5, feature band 9.17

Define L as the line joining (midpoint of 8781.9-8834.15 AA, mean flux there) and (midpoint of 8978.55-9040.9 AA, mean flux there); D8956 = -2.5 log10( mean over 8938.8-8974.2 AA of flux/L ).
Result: 0.11 mag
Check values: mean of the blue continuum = 10.5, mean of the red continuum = 10.2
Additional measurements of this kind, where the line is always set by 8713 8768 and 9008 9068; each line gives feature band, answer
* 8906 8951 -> 0.11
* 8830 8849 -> 0.11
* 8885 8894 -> 0.07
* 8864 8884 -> 0.09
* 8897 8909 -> -0.07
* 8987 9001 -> 0.03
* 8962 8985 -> 0.11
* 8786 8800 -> 0.01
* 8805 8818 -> 0.04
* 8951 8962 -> 0.12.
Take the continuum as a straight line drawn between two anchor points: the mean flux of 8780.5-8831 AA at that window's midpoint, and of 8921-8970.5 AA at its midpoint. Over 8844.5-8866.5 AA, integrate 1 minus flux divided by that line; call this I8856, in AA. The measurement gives 1.5 AA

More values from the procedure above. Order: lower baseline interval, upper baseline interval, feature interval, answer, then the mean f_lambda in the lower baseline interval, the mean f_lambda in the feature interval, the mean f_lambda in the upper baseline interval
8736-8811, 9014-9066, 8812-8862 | 1.1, 10.1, 9.98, 10.7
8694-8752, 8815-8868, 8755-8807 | -2.6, 9.61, 10.3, 9.98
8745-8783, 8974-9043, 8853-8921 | 0.6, 10.1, 10.1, 10.2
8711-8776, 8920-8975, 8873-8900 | -2.6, 10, 10.7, 9.6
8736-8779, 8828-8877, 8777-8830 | -3.7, 9.95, 10.5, 9.61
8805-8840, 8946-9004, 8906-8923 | 0.8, 10.3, 9.57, 9.85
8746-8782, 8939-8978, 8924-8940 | -0.9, 10.1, 9.99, 9.36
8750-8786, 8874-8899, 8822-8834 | -1.5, 10.3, 11.7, 10.7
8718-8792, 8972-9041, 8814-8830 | -1.8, 9.98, 11.2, 10.2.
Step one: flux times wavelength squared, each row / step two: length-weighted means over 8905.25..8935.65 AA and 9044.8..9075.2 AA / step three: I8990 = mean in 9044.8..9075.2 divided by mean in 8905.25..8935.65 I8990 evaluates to 1.4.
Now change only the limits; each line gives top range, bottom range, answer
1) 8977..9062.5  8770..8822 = 1.09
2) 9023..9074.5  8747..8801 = 1.26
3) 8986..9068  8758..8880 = 1.12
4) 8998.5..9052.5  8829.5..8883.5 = 1.15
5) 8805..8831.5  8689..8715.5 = 1.12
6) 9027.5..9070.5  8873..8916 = 1.21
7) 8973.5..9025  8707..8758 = 1.09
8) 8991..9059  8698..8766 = 1.15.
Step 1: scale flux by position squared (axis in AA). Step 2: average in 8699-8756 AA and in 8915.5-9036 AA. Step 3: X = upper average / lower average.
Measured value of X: 1.1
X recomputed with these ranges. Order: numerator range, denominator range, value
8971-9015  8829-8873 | 1.09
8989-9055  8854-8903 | 1.06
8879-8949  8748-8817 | 1.01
